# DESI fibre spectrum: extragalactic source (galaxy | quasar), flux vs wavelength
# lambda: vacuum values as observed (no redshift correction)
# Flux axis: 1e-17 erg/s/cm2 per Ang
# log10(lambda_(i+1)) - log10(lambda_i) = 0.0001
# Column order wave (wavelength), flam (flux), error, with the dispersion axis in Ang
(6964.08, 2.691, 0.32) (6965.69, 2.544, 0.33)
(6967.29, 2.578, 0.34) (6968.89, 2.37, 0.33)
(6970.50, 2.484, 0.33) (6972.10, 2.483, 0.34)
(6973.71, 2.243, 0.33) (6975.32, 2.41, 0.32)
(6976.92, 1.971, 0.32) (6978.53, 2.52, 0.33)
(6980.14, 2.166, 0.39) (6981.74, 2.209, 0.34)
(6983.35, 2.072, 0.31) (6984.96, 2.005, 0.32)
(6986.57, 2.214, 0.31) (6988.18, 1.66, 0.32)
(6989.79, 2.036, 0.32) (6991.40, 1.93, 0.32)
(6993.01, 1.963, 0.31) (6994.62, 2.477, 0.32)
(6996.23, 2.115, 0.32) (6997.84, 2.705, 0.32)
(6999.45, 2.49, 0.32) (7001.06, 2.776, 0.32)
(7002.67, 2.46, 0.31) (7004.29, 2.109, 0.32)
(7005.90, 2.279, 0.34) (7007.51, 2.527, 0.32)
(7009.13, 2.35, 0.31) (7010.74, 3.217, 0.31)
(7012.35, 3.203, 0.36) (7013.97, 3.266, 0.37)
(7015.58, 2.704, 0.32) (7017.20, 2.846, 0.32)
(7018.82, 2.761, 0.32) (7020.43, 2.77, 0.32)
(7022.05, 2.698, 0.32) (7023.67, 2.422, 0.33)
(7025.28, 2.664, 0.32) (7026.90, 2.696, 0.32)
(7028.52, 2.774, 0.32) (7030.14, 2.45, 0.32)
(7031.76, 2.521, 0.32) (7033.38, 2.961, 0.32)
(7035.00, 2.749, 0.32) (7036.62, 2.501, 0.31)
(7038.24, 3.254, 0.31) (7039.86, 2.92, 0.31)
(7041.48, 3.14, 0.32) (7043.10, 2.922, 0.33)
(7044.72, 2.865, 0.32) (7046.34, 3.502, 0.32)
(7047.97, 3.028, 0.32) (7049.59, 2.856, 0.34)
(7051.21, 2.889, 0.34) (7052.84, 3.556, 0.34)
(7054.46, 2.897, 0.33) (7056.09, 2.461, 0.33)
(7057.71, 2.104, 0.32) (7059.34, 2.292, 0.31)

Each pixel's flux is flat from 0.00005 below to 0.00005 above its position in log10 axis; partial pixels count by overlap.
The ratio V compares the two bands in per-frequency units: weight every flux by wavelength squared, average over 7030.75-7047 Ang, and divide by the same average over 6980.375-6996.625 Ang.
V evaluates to 1.43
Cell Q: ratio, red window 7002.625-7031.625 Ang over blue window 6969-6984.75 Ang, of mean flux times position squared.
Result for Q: 1.19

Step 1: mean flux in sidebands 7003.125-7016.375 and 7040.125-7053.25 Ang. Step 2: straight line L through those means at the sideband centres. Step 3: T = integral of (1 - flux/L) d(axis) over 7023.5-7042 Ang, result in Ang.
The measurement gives 1.1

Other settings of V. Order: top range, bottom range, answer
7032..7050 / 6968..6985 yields 1.32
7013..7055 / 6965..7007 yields 1.28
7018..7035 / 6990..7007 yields 1.16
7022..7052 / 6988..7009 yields 1.25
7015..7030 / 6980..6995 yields 1.32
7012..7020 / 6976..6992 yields 1.42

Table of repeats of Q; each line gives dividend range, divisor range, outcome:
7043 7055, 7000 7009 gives 1.29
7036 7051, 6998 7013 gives 1.17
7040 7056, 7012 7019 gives 1.04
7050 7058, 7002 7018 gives 1.06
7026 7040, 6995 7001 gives 1.12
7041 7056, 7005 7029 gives 1.12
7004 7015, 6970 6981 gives 1.19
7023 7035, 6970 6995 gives 1.24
